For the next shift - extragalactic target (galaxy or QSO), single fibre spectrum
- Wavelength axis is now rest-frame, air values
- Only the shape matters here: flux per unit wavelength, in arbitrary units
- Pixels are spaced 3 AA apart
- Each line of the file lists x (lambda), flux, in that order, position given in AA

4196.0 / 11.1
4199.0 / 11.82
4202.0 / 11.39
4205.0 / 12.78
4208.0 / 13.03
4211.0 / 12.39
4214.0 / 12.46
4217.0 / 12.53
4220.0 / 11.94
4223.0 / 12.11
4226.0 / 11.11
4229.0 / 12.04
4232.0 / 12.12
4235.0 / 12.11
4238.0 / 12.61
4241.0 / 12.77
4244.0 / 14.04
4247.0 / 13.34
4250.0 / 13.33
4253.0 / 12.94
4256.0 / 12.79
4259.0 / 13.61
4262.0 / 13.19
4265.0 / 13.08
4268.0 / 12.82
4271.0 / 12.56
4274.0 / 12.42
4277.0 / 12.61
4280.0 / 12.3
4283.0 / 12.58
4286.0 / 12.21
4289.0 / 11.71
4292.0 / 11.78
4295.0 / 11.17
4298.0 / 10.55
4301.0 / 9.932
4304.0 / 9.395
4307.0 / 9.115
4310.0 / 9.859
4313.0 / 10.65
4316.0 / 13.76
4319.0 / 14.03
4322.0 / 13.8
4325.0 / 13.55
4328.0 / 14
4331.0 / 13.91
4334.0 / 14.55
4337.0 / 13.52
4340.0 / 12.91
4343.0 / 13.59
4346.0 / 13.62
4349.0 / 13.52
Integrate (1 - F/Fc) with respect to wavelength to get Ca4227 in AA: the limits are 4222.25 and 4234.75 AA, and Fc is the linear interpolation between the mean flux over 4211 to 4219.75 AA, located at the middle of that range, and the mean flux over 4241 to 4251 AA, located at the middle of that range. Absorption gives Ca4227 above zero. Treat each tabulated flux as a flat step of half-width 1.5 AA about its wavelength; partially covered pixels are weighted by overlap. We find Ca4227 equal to 1.0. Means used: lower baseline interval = 12.4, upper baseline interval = 13.5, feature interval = 11.9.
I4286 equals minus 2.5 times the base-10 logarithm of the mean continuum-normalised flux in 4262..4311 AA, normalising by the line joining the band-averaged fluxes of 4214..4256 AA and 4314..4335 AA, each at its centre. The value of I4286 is 0.15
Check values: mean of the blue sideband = 12.5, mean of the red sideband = 13.9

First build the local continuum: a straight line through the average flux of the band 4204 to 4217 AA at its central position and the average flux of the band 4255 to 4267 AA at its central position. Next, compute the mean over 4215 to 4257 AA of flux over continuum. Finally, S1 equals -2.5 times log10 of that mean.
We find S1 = 0.03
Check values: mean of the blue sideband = 12.6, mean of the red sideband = 13.2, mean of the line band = 12.6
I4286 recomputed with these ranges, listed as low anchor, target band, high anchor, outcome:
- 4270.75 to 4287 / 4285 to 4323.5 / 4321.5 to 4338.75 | 0.16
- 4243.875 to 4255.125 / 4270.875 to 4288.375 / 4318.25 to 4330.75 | 0.09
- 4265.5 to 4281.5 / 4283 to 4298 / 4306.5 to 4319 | 0.03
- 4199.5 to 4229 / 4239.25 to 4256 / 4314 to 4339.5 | -0.05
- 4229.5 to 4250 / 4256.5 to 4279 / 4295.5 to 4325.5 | -0.05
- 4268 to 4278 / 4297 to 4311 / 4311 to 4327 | 0.31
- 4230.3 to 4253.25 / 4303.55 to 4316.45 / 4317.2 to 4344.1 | 0.29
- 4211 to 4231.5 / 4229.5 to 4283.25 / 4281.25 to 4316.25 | -0.11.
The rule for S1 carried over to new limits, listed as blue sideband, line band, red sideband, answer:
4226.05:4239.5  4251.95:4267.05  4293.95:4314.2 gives -0.16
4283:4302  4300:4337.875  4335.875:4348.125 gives 0.02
